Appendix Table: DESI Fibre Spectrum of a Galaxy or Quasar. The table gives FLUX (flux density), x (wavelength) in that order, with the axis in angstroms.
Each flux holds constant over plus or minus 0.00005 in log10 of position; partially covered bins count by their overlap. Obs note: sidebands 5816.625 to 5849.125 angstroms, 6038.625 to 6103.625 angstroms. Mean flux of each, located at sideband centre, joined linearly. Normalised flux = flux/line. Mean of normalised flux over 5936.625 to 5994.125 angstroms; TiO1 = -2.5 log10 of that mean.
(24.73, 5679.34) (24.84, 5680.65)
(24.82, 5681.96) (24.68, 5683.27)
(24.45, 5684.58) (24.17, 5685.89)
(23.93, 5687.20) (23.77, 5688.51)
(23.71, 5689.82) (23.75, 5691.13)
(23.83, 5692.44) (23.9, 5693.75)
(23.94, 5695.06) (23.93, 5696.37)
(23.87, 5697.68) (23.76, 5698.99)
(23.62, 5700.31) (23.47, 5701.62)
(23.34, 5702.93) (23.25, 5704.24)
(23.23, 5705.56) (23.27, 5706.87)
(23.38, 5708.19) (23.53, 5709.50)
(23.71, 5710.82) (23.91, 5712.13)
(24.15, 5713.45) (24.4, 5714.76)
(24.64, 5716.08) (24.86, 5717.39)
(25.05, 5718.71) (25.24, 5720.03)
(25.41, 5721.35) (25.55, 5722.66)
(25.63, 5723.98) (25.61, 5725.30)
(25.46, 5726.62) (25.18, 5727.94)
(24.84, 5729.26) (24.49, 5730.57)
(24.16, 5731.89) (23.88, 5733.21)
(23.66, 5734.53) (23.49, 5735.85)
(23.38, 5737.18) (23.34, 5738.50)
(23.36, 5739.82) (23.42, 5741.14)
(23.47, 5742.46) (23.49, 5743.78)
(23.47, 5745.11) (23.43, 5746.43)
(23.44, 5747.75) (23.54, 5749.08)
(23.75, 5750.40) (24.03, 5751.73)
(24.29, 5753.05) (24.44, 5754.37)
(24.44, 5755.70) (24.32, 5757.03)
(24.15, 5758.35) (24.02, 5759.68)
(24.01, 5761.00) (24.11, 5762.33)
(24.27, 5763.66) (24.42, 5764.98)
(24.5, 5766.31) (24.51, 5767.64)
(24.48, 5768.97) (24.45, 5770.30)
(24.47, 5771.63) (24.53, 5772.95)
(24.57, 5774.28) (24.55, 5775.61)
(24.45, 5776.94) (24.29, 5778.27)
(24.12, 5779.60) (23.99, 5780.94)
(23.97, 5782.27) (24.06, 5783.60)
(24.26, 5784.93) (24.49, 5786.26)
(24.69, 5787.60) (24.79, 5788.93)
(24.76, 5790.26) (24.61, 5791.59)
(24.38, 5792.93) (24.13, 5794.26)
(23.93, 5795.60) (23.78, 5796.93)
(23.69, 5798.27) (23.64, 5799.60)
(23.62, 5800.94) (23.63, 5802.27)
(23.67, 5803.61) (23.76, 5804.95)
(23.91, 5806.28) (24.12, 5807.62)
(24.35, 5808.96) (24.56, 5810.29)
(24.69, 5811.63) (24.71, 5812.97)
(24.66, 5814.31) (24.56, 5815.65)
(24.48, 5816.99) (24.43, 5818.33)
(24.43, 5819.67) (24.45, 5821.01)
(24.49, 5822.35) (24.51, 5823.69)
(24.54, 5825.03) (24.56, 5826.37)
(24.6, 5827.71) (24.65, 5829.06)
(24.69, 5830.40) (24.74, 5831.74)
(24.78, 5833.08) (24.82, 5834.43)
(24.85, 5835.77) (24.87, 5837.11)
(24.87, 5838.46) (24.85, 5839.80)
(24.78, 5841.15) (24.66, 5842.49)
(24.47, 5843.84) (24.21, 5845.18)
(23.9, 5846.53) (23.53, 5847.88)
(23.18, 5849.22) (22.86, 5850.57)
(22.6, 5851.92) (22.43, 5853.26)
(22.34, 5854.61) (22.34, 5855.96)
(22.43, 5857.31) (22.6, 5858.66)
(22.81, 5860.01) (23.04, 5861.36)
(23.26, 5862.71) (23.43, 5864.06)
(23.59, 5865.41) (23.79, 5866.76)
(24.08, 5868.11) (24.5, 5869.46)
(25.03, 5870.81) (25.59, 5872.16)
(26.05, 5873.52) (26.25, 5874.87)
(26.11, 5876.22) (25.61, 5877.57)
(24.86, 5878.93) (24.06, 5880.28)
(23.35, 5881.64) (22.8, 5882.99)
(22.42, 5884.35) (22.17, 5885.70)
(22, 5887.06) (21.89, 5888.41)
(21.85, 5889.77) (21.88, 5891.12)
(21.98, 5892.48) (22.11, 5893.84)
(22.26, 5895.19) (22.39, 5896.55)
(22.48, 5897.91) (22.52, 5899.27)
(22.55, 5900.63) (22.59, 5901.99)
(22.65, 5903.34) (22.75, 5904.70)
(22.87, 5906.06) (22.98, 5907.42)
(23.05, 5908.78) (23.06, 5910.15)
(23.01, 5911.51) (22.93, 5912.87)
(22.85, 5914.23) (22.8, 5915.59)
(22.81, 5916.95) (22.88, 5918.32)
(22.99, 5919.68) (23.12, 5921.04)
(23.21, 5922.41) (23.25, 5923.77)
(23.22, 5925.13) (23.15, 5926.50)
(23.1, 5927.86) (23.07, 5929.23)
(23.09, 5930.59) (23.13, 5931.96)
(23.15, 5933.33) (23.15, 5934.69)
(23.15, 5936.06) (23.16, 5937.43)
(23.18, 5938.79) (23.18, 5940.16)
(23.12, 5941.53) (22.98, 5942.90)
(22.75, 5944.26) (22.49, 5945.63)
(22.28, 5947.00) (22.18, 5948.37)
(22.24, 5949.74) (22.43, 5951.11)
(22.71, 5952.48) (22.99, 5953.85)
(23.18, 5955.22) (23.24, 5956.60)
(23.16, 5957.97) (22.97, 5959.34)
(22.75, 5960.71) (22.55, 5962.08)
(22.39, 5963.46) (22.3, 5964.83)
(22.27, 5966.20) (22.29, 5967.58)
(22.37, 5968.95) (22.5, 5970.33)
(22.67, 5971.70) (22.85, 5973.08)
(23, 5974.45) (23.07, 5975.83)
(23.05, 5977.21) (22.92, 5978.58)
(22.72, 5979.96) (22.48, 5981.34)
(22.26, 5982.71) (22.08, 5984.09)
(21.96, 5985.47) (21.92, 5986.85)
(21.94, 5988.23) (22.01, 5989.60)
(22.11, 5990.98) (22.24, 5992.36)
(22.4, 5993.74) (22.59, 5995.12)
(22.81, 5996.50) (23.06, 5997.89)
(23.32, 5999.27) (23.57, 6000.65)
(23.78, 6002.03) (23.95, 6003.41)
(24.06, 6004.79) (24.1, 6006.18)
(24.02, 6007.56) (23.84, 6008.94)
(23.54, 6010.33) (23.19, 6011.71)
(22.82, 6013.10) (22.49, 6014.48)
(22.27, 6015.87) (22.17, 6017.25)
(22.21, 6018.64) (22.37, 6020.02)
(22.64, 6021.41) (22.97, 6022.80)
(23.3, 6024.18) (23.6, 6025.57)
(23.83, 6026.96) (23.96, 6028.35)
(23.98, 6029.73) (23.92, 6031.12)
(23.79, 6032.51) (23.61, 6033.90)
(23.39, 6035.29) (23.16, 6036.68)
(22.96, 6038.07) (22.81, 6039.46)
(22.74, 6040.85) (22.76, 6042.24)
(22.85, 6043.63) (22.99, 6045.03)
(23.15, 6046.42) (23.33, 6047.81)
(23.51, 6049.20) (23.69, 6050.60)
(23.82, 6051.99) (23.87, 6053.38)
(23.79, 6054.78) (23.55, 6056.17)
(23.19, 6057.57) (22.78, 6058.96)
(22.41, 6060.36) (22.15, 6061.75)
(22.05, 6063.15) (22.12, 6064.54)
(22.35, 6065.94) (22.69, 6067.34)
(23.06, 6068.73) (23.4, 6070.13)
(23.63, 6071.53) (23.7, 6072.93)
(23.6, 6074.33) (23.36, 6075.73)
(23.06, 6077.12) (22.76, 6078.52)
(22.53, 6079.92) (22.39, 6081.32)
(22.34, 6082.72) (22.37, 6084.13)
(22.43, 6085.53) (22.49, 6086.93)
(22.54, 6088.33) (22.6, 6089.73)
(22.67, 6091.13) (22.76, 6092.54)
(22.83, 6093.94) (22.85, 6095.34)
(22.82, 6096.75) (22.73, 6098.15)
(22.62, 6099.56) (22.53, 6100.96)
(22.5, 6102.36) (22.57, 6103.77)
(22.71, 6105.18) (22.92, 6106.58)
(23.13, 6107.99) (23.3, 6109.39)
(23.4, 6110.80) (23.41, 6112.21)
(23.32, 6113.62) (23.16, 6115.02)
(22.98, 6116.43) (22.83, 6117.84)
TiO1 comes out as 0.048 mag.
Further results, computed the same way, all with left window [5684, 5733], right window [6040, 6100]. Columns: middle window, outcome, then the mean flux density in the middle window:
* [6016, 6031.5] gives 0.00 mag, 23.1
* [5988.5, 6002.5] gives 0.02 mag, 22.8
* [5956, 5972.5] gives 0.03 mag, 22.6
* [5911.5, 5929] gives 0.02 mag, 23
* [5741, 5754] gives 0.02 mag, 23.7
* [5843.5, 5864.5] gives 0.03 mag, 23.1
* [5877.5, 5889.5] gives 0.02 mag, 23.1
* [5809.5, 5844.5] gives -0.04 mag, 24.6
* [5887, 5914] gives 0.05 mag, 22.5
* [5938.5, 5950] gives 0.03 mag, 22.7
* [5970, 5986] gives 0.03 mag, 22.6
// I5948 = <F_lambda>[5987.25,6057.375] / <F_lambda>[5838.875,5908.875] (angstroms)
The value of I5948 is 0.99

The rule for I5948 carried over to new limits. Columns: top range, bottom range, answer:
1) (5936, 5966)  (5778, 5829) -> 0.94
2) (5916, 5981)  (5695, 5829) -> 0.94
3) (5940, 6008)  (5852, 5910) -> 0.98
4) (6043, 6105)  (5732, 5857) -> 0.95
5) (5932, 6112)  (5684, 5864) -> 0.95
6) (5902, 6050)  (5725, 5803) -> 0.95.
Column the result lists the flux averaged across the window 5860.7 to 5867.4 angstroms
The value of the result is 23.4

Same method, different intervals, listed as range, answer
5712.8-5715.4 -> 24.3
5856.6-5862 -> 22.7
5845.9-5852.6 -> 23.2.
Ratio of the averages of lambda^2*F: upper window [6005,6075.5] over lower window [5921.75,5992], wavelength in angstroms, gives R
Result 1.0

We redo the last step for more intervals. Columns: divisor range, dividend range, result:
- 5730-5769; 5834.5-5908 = 1.02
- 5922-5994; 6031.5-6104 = 1.05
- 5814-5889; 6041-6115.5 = 1.03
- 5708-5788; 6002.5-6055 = 1.06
